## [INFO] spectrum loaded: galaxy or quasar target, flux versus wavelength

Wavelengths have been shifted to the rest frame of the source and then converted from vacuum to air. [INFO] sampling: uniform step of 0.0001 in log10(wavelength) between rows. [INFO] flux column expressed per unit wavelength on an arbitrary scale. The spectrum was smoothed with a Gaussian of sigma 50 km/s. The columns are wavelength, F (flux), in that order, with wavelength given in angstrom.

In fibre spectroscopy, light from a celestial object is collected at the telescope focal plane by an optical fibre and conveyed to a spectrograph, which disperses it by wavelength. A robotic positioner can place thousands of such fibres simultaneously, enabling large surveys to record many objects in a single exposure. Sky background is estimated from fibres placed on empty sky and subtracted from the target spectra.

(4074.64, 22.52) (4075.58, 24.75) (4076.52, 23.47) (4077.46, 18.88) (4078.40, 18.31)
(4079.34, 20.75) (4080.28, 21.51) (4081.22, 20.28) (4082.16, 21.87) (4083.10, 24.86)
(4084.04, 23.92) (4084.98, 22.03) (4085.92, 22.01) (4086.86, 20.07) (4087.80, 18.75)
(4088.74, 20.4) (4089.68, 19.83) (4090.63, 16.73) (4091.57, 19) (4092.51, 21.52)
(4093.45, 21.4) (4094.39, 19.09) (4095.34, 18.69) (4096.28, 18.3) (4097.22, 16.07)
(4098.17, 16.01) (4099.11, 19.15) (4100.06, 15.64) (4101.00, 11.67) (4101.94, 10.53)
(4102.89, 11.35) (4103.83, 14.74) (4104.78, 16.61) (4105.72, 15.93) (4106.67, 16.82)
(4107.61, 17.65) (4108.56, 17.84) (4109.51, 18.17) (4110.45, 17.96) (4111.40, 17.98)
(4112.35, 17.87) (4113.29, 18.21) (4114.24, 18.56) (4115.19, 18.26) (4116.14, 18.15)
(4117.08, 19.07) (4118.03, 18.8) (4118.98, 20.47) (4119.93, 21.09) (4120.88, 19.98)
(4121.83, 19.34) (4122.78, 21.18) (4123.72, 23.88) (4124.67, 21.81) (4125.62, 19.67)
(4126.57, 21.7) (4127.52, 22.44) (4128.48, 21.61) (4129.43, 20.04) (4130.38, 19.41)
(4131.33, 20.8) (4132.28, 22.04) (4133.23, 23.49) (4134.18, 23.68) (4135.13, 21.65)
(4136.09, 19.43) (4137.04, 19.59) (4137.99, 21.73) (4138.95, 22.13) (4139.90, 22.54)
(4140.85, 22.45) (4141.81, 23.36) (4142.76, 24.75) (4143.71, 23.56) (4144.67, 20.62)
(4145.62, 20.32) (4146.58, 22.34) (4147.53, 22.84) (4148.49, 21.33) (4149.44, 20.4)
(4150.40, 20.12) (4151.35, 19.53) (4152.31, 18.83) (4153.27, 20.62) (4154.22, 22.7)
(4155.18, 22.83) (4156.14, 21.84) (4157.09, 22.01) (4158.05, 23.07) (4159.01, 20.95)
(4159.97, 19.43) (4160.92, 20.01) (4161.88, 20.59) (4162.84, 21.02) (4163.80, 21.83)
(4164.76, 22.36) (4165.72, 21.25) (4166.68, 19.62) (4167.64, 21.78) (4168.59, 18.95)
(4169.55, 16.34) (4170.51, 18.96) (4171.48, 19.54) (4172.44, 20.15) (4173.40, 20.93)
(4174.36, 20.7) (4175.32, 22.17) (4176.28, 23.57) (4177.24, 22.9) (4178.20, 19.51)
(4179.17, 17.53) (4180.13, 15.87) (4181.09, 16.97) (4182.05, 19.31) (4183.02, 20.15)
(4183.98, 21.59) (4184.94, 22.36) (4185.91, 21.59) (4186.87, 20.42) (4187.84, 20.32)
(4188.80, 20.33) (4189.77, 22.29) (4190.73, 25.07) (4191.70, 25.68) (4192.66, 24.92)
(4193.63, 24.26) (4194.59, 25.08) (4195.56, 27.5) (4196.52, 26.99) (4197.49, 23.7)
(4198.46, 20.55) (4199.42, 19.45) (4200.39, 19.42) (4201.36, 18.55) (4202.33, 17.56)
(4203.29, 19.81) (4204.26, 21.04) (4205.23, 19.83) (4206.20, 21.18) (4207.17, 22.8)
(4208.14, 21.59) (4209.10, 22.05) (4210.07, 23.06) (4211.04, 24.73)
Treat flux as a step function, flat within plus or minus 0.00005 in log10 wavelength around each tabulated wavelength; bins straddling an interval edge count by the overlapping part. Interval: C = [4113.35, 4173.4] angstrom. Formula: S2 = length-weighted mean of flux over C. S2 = 20.9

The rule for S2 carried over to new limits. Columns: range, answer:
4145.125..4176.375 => 20.8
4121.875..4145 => 21.8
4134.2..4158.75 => 21.7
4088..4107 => 17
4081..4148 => 19.7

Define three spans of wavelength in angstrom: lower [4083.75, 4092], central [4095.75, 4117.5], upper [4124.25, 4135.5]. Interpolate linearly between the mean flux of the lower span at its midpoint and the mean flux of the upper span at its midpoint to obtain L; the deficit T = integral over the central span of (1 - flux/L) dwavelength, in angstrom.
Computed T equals 4.4 angstrom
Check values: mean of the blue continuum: 20.2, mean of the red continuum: 21.5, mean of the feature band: 16.6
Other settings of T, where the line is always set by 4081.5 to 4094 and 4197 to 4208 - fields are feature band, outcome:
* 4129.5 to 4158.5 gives -1.37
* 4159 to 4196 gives -1.12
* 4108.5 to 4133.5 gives 0.93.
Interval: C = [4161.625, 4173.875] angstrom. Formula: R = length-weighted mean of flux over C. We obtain 20.2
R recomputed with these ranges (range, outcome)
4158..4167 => 20.9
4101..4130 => 18.5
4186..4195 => 23.1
